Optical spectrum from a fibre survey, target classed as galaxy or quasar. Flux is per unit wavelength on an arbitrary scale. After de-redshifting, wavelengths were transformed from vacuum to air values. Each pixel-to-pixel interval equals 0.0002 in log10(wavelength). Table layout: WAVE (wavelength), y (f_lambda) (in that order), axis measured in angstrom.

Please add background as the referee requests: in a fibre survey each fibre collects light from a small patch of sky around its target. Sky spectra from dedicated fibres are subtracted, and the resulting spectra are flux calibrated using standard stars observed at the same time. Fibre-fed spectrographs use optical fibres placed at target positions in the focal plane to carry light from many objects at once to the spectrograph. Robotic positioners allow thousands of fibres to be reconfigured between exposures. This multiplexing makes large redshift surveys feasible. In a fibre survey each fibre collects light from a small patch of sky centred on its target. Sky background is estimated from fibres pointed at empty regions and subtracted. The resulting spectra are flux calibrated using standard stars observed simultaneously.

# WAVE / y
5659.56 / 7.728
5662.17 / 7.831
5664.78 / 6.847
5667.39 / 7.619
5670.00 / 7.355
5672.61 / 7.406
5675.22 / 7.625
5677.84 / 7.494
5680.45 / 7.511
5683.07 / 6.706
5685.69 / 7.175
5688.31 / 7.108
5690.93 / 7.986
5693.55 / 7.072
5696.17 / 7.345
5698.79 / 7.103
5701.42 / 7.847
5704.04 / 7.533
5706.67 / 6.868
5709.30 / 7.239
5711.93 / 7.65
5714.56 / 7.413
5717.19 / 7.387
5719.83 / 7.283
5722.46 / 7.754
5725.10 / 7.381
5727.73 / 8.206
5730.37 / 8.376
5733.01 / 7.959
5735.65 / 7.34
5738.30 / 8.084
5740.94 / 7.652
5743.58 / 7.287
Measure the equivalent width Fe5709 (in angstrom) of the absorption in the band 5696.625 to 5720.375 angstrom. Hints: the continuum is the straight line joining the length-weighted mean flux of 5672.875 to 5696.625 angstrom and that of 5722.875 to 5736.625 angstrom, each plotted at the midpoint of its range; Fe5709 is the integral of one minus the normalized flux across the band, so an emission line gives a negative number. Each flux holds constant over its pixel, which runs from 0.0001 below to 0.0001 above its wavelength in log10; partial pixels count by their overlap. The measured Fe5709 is 0.8 angstrom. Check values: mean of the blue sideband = 7.34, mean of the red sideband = 7.86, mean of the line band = 7.37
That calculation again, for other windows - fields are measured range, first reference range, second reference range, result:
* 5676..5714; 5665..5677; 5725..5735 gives 1.7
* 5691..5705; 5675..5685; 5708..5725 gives -0.1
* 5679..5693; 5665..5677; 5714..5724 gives 0.3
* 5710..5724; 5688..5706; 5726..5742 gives 0.4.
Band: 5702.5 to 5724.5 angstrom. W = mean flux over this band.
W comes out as 7.4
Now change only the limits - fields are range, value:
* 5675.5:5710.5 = 7.32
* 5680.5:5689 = 7.06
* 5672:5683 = 7.42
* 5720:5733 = 7.88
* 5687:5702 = 7.39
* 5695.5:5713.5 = 7.37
